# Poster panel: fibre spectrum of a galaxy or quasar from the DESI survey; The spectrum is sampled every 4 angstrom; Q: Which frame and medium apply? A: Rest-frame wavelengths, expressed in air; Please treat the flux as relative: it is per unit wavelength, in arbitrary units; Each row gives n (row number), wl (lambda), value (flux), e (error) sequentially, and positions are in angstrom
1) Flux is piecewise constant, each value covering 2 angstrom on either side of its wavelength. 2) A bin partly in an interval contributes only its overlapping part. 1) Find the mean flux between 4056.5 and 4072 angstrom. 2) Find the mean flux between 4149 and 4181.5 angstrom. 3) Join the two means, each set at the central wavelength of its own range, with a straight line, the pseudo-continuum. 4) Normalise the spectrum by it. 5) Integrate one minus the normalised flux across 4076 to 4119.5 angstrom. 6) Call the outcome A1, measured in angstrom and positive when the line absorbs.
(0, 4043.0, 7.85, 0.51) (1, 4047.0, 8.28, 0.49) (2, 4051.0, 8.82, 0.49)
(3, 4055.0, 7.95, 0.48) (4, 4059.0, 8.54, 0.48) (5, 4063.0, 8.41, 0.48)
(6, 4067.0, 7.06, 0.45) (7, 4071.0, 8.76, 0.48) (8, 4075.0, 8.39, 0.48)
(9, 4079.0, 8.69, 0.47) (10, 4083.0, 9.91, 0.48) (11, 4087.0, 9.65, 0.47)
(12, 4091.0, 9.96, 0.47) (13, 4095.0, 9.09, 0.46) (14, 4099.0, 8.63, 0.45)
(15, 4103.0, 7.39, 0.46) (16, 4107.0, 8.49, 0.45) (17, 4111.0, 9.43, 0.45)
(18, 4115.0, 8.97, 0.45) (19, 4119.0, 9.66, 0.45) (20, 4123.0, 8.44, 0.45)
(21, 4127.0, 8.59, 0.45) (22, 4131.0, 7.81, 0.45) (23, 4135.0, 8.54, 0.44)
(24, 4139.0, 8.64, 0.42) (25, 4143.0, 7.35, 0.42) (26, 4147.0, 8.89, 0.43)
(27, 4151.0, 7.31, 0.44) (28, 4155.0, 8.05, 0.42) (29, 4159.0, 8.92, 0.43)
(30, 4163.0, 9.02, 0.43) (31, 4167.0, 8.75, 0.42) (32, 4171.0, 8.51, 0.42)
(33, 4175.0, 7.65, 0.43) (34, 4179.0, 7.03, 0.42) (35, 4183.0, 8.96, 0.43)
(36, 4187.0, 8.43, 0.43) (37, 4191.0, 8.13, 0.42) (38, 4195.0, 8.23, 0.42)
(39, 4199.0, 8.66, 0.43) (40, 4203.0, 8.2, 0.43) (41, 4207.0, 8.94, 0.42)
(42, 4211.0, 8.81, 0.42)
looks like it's -4.74 angstrom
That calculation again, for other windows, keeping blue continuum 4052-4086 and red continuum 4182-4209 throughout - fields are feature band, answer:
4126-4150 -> 0.7 angstrom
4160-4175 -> -0.2 angstrom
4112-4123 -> -0.9 angstrom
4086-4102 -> -1.3 angstrom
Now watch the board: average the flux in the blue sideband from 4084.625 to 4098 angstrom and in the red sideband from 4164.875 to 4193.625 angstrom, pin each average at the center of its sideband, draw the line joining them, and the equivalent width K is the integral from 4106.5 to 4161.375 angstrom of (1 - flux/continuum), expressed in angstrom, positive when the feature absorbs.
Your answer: 2.29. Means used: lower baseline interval 9.51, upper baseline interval 8.21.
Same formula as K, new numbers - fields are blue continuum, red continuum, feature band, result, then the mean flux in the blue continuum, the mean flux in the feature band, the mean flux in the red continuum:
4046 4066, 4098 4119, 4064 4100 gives -1.6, 8.34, 8.9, 8.68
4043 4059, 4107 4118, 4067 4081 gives 0.4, 8.31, 8.39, 9.11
